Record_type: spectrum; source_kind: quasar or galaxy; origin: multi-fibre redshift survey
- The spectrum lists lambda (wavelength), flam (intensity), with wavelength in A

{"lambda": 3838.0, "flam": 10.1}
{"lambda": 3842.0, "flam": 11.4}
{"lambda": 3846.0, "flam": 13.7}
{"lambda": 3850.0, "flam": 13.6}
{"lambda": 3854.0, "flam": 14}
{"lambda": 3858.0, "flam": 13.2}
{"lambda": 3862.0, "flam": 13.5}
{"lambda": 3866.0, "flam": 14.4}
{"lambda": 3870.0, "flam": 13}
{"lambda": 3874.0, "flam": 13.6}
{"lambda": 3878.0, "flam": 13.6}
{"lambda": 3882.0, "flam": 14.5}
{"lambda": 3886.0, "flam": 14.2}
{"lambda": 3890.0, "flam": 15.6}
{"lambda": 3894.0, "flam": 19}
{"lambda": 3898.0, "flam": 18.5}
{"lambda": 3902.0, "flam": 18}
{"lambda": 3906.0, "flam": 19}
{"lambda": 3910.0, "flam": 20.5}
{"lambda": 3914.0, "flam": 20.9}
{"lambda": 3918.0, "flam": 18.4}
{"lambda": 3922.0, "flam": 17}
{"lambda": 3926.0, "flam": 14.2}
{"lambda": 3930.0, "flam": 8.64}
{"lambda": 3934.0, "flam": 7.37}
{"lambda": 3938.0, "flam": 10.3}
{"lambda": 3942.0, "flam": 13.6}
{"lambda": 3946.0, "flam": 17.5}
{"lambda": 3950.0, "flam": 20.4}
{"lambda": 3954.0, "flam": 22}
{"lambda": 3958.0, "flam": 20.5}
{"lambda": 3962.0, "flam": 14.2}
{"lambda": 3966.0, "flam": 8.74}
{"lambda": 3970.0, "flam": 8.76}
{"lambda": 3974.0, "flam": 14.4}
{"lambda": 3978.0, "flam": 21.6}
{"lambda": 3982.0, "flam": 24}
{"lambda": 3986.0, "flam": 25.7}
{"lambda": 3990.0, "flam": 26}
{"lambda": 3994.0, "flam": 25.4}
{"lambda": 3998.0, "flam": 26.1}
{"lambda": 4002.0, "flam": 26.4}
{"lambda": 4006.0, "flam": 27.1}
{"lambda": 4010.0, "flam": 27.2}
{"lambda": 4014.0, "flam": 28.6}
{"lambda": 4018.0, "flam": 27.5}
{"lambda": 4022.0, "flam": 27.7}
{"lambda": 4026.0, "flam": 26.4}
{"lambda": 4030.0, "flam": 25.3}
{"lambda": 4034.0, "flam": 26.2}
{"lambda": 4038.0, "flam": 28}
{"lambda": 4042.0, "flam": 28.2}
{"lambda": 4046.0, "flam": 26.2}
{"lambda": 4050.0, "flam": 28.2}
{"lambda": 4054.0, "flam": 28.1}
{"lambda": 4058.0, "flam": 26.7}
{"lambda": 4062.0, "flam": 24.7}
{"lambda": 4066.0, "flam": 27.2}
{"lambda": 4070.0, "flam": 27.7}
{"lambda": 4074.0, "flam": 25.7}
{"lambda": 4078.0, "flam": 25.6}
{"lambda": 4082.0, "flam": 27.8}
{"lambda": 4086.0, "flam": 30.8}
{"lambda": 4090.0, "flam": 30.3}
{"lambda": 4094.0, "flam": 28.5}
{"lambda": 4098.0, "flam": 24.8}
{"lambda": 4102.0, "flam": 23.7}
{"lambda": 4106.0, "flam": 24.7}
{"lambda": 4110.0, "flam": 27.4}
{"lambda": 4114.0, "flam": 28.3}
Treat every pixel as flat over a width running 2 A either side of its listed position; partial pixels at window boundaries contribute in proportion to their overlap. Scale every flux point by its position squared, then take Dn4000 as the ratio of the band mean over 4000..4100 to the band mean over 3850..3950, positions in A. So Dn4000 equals 1.93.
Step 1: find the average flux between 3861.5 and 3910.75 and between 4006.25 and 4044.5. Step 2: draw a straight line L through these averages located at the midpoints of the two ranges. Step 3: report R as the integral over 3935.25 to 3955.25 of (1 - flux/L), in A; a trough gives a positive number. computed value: 4.4 A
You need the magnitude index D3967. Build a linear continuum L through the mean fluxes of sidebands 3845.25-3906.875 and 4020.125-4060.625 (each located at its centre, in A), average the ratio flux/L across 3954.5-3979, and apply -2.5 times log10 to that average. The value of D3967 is 0.41 mag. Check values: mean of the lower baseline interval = 15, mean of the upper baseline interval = 27.1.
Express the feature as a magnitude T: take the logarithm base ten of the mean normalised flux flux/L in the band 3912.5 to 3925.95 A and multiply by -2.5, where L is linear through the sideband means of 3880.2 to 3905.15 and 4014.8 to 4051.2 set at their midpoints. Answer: 0.04 mag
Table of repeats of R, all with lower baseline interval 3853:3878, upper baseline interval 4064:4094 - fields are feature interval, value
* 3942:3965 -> 1.72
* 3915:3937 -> 5.23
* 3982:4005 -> -3.76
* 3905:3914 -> -1.92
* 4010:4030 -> -2.80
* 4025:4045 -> -1.48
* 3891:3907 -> -2.59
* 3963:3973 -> 5.18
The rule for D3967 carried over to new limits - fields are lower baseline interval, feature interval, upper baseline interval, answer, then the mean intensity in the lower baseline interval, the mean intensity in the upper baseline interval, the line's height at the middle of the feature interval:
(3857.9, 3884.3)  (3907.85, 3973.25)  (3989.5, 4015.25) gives 0.31 mag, 13.7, 26.7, 20.6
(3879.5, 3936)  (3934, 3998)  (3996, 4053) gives 0.20 mag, 16.1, 27.1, 21.6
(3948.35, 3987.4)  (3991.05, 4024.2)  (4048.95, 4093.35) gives -0.24 mag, 17.9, 27.5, 21.6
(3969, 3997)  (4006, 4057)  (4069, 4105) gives -0.14 mag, 21.5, 27.1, 24.1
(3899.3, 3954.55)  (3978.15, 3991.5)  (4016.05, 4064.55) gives -0.14 mag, 16.2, 26.9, 21.7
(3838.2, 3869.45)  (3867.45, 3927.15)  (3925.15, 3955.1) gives -0.22 mag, 13.2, 14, 13.6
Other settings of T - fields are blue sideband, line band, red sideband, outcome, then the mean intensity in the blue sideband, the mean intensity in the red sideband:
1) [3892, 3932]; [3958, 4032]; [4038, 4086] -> 0.01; 17.4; 27.1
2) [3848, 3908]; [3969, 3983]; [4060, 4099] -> 0.22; 15.2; 27.4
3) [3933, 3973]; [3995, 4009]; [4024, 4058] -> -0.23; 14.5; 27.1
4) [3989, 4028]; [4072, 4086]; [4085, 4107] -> 0.00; 26.9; 27.1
